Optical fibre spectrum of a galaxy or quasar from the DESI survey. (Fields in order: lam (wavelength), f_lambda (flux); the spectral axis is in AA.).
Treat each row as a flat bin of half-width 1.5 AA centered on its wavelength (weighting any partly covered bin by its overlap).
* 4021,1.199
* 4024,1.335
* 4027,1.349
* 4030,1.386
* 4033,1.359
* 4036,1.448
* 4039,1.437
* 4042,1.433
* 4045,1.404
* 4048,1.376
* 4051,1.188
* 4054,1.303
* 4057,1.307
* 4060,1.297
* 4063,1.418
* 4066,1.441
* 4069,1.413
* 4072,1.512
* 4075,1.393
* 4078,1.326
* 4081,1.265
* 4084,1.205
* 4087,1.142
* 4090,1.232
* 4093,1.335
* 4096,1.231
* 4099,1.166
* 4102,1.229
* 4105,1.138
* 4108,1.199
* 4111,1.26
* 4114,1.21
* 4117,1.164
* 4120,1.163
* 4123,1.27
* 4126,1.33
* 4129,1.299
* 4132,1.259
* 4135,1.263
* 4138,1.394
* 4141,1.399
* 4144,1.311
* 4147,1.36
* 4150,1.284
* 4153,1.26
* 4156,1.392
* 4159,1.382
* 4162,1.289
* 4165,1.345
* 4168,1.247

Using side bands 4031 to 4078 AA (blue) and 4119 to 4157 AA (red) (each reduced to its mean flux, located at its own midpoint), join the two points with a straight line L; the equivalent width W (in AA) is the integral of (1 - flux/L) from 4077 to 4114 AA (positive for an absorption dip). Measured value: 3.3 AA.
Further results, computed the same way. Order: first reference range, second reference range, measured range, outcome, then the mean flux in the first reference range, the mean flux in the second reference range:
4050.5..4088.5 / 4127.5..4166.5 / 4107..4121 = 1.33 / 1.33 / 1.33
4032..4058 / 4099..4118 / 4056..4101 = -1.22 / 1.36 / 1.2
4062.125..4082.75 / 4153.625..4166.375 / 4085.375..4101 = 1.81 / 1.39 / 1.35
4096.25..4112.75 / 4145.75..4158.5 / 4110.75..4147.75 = -0.44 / 1.2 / 1.33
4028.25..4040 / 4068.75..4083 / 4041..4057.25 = 0.69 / 1.41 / 1.37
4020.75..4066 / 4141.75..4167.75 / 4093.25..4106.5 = 1.35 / 1.36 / 1.33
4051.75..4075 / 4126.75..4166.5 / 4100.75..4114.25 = 1.44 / 1.38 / 1.33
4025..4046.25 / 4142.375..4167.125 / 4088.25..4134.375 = 4.12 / 1.4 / 1.33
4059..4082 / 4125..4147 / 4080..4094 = 1.43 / 1.39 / 1.32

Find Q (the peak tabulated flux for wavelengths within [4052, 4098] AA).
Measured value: 1.512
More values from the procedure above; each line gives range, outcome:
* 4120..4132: 1.33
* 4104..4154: 1.399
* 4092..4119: 1.335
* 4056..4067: 1.441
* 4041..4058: 1.433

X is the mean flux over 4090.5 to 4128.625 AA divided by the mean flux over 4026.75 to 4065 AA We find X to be 0.90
